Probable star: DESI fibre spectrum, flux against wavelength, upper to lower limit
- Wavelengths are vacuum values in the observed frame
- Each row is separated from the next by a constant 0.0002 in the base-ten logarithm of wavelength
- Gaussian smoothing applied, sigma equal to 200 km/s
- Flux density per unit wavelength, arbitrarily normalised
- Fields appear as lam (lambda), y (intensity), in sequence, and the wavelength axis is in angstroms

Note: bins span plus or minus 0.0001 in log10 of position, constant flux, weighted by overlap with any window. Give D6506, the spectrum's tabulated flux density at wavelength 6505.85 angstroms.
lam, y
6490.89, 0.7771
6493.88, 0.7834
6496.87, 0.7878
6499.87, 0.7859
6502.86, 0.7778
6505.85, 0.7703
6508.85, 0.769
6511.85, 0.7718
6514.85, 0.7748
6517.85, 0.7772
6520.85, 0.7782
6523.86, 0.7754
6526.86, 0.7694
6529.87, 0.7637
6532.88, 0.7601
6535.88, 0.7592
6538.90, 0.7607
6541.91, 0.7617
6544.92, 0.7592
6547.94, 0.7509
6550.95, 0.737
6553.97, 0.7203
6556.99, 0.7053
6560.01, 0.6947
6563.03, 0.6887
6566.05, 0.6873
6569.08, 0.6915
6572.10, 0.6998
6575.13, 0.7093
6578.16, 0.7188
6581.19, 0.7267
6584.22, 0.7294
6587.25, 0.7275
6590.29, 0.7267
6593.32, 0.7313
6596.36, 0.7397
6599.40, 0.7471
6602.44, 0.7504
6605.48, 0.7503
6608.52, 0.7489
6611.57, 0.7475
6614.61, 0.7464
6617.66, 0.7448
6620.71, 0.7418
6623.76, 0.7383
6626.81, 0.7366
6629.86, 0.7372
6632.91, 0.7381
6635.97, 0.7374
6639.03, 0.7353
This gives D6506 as 0.7703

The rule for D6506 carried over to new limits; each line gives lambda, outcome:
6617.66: 0.7448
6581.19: 0.7267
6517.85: 0.7772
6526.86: 0.7694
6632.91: 0.7381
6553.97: 0.7203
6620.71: 0.7418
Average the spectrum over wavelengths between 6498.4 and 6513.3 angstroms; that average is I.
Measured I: 0.775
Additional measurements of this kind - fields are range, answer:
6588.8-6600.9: 0.736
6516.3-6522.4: 0.777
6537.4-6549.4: 0.758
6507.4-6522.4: 0.774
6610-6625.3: 0.744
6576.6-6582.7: 0.722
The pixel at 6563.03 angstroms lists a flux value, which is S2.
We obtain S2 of 0.6887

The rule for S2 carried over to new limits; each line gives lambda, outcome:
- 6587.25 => 0.7275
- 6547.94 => 0.7509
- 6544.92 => 0.7592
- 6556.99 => 0.7053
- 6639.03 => 0.7353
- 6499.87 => 0.7859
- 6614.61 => 0.7464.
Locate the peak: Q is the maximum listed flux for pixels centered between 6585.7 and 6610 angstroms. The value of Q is 0.7504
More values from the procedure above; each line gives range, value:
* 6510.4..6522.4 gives 0.7782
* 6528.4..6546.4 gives 0.7637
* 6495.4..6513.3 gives 0.7878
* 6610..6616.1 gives 0.7475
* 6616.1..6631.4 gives 0.7448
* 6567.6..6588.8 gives 0.7294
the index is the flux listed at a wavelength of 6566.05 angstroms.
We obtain 0.6873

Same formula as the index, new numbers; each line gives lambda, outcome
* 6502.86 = 0.7778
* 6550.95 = 0.737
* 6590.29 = 0.7267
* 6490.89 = 0.7771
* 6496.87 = 0.7878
